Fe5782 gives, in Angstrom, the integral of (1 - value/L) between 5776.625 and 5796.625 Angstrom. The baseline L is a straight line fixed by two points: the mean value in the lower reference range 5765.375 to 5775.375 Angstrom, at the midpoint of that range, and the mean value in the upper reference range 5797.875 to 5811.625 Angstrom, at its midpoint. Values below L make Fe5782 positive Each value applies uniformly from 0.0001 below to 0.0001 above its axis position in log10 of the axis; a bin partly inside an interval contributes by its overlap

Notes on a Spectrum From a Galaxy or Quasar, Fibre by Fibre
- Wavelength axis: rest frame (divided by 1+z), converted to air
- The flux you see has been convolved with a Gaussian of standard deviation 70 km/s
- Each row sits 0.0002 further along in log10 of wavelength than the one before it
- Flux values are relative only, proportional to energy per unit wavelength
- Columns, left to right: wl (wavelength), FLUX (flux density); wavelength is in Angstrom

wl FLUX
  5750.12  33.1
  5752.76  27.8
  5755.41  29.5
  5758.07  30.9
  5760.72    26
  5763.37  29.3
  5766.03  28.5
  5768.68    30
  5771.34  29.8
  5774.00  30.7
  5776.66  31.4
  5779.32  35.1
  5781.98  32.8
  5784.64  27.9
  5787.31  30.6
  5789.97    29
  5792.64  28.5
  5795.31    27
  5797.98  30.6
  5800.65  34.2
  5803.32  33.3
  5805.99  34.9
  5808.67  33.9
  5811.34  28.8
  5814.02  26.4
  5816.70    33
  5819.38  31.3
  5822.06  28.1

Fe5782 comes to 0.71 Angstrom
